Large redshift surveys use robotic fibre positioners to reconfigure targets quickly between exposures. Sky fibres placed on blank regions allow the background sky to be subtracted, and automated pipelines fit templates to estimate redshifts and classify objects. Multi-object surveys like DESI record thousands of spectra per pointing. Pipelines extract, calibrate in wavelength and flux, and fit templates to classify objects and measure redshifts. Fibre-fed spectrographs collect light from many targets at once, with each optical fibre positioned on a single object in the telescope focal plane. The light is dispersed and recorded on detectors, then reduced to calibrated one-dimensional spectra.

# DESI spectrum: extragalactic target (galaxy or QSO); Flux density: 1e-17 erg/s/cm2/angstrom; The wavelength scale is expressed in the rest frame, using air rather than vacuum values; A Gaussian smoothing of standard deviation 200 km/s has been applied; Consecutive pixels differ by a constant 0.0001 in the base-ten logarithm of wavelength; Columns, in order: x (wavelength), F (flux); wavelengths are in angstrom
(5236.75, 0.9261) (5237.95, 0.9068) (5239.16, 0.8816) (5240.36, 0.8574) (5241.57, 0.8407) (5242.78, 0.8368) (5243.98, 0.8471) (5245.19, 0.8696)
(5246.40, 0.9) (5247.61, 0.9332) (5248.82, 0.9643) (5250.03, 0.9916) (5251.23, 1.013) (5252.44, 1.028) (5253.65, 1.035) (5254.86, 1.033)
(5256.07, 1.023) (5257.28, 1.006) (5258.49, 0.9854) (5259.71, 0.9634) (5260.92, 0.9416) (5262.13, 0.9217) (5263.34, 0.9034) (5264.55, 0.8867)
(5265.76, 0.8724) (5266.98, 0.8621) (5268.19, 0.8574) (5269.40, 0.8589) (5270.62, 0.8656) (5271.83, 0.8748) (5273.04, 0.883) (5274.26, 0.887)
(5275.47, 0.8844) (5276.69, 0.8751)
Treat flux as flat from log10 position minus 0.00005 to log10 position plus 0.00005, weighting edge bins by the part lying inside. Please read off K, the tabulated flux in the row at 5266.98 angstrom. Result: 0.8621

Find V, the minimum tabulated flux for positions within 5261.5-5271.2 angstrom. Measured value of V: 0.8574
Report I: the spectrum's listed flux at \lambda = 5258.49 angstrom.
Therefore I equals 0.9854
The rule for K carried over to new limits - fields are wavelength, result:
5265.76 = 0.8724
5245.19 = 0.8696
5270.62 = 0.8656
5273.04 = 0.883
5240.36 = 0.8574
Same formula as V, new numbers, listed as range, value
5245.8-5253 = 0.9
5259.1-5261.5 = 0.9416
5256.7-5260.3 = 0.9634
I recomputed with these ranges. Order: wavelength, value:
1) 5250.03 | 0.9916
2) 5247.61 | 0.9332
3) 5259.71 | 0.9634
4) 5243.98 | 0.8471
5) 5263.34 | 0.9034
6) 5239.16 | 0.8816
